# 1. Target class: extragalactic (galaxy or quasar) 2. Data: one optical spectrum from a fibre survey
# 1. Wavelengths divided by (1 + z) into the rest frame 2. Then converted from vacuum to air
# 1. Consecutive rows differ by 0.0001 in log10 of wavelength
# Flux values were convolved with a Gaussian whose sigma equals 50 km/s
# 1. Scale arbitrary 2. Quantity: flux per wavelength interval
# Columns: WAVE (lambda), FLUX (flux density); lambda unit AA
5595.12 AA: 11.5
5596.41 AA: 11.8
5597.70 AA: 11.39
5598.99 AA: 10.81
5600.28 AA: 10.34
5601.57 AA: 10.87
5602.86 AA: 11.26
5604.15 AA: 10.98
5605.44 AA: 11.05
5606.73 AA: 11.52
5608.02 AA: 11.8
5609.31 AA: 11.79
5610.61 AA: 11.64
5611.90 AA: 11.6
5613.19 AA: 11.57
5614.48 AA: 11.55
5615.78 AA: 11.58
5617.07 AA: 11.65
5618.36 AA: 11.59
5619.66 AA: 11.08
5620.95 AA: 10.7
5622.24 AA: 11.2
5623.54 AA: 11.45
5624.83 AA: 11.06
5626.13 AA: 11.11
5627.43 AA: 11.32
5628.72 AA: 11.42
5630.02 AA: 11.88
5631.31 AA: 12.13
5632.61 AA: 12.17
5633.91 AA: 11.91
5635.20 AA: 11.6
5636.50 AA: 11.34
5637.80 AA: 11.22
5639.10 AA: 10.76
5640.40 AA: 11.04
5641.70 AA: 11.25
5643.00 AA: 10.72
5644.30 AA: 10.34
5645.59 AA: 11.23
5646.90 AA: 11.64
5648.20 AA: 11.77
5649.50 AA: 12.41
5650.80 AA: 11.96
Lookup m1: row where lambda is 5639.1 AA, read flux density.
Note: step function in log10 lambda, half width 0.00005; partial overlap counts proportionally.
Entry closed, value 10.76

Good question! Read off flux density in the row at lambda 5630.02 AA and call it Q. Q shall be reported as 11.88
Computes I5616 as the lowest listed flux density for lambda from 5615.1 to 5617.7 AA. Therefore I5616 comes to 11.58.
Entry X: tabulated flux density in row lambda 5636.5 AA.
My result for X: 11.34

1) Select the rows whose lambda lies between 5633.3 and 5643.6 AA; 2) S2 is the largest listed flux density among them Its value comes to 11.91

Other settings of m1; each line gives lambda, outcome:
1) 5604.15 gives 10.98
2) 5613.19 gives 11.57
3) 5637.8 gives 11.22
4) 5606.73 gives 11.52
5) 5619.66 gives 11.08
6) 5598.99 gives 10.81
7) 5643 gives 10.72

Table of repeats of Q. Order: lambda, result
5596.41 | 11.8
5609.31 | 11.79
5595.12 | 11.5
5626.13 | 11.11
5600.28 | 10.34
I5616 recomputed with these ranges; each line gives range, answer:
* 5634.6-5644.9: 10.34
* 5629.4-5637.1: 11.34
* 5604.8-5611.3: 11.05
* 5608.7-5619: 11.55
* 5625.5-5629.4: 11.11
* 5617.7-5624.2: 10.7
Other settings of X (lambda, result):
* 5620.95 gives 10.7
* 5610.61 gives 11.64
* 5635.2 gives 11.6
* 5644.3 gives 10.34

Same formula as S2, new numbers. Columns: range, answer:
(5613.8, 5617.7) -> 11.65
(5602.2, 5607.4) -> 11.52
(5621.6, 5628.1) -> 11.45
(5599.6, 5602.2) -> 10.87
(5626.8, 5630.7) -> 11.88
